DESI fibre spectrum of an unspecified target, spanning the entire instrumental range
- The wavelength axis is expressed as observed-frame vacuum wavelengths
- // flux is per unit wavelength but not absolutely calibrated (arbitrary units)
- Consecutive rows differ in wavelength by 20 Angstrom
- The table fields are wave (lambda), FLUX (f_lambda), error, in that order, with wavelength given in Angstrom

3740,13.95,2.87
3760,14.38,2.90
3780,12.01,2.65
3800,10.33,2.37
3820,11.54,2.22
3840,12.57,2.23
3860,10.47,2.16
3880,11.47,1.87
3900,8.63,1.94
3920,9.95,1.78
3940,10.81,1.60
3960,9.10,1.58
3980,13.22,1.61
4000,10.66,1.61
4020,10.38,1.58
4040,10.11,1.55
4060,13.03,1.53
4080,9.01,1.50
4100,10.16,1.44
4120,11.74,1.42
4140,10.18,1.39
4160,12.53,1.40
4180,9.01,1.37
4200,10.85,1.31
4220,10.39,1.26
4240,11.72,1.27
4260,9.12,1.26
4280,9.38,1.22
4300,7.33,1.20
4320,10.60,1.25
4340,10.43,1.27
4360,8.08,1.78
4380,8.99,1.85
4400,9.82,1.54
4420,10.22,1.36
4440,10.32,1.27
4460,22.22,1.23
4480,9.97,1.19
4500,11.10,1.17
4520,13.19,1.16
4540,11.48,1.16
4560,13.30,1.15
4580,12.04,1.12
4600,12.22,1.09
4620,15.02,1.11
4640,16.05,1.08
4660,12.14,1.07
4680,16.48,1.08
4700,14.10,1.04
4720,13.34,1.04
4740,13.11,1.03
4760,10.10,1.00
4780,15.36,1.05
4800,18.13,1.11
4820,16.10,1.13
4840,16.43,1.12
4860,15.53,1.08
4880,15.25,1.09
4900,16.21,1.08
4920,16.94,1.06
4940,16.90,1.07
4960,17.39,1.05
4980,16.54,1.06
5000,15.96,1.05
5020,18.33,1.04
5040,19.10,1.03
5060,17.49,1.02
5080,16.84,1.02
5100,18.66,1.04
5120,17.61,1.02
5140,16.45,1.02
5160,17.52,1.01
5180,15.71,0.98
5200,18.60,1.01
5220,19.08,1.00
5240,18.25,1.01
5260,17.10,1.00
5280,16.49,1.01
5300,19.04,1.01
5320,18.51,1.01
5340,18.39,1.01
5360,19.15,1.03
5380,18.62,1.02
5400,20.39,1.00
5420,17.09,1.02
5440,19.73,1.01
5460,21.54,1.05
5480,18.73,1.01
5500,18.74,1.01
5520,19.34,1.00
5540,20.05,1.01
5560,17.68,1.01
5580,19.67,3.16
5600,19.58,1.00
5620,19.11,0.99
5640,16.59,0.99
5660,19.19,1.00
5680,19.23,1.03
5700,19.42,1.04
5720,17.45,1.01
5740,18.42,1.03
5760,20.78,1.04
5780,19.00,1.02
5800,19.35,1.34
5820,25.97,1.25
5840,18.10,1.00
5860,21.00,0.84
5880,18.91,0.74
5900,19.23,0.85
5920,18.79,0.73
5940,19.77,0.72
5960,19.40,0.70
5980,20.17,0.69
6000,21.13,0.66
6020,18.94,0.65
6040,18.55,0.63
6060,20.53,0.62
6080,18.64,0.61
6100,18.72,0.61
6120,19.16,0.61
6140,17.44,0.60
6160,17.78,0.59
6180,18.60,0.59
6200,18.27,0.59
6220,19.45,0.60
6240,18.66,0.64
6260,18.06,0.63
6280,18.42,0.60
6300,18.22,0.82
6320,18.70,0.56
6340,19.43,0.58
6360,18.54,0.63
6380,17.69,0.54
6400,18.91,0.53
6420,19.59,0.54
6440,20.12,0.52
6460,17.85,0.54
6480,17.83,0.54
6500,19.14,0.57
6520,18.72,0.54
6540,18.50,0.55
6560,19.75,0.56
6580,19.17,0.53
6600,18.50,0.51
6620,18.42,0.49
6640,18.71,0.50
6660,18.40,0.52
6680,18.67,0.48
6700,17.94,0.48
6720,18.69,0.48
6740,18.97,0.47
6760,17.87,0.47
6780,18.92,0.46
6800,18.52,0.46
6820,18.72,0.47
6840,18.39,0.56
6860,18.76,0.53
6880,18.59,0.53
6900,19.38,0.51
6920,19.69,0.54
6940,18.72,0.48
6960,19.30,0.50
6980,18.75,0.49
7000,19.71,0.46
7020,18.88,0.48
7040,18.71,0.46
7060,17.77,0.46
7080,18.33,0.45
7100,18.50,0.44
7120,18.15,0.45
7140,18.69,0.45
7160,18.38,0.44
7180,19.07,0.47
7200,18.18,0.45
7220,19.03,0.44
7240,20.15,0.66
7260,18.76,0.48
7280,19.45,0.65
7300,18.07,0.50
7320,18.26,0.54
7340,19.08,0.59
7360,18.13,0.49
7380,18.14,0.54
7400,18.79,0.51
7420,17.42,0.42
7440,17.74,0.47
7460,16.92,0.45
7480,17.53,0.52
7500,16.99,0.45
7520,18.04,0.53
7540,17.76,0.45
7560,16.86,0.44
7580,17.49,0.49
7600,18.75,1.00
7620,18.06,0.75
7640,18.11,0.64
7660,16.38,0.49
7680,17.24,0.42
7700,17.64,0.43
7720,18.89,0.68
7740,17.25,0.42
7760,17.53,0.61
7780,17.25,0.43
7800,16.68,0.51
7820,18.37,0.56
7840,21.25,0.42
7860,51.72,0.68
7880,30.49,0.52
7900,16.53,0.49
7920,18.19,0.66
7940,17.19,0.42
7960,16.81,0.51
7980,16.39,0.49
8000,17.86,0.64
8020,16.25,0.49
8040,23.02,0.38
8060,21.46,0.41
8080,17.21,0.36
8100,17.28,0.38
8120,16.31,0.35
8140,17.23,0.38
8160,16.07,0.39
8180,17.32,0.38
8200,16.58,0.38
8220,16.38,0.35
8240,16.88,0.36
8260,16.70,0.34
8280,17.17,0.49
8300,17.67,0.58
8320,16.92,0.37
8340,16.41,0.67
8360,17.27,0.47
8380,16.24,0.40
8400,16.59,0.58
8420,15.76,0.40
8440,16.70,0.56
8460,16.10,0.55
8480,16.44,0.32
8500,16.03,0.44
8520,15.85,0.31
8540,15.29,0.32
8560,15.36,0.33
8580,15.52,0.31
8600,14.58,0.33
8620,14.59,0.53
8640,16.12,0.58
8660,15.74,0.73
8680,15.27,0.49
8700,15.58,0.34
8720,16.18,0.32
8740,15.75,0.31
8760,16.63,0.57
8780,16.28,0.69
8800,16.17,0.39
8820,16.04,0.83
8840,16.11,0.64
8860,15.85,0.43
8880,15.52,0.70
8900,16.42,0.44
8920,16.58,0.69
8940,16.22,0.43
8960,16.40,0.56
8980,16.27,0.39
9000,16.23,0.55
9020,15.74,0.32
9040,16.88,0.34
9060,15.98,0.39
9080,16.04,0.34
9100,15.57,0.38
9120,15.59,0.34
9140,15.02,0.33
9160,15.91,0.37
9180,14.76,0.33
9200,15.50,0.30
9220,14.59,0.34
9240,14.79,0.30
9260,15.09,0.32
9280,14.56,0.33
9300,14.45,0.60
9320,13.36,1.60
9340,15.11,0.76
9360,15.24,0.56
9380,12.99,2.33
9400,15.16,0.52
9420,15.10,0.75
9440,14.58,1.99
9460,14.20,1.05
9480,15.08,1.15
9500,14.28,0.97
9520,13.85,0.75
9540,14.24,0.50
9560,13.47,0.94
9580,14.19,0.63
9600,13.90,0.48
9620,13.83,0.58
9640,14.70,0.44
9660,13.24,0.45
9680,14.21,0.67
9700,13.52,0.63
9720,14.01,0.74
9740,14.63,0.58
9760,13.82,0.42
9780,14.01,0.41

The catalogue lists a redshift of 0.20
